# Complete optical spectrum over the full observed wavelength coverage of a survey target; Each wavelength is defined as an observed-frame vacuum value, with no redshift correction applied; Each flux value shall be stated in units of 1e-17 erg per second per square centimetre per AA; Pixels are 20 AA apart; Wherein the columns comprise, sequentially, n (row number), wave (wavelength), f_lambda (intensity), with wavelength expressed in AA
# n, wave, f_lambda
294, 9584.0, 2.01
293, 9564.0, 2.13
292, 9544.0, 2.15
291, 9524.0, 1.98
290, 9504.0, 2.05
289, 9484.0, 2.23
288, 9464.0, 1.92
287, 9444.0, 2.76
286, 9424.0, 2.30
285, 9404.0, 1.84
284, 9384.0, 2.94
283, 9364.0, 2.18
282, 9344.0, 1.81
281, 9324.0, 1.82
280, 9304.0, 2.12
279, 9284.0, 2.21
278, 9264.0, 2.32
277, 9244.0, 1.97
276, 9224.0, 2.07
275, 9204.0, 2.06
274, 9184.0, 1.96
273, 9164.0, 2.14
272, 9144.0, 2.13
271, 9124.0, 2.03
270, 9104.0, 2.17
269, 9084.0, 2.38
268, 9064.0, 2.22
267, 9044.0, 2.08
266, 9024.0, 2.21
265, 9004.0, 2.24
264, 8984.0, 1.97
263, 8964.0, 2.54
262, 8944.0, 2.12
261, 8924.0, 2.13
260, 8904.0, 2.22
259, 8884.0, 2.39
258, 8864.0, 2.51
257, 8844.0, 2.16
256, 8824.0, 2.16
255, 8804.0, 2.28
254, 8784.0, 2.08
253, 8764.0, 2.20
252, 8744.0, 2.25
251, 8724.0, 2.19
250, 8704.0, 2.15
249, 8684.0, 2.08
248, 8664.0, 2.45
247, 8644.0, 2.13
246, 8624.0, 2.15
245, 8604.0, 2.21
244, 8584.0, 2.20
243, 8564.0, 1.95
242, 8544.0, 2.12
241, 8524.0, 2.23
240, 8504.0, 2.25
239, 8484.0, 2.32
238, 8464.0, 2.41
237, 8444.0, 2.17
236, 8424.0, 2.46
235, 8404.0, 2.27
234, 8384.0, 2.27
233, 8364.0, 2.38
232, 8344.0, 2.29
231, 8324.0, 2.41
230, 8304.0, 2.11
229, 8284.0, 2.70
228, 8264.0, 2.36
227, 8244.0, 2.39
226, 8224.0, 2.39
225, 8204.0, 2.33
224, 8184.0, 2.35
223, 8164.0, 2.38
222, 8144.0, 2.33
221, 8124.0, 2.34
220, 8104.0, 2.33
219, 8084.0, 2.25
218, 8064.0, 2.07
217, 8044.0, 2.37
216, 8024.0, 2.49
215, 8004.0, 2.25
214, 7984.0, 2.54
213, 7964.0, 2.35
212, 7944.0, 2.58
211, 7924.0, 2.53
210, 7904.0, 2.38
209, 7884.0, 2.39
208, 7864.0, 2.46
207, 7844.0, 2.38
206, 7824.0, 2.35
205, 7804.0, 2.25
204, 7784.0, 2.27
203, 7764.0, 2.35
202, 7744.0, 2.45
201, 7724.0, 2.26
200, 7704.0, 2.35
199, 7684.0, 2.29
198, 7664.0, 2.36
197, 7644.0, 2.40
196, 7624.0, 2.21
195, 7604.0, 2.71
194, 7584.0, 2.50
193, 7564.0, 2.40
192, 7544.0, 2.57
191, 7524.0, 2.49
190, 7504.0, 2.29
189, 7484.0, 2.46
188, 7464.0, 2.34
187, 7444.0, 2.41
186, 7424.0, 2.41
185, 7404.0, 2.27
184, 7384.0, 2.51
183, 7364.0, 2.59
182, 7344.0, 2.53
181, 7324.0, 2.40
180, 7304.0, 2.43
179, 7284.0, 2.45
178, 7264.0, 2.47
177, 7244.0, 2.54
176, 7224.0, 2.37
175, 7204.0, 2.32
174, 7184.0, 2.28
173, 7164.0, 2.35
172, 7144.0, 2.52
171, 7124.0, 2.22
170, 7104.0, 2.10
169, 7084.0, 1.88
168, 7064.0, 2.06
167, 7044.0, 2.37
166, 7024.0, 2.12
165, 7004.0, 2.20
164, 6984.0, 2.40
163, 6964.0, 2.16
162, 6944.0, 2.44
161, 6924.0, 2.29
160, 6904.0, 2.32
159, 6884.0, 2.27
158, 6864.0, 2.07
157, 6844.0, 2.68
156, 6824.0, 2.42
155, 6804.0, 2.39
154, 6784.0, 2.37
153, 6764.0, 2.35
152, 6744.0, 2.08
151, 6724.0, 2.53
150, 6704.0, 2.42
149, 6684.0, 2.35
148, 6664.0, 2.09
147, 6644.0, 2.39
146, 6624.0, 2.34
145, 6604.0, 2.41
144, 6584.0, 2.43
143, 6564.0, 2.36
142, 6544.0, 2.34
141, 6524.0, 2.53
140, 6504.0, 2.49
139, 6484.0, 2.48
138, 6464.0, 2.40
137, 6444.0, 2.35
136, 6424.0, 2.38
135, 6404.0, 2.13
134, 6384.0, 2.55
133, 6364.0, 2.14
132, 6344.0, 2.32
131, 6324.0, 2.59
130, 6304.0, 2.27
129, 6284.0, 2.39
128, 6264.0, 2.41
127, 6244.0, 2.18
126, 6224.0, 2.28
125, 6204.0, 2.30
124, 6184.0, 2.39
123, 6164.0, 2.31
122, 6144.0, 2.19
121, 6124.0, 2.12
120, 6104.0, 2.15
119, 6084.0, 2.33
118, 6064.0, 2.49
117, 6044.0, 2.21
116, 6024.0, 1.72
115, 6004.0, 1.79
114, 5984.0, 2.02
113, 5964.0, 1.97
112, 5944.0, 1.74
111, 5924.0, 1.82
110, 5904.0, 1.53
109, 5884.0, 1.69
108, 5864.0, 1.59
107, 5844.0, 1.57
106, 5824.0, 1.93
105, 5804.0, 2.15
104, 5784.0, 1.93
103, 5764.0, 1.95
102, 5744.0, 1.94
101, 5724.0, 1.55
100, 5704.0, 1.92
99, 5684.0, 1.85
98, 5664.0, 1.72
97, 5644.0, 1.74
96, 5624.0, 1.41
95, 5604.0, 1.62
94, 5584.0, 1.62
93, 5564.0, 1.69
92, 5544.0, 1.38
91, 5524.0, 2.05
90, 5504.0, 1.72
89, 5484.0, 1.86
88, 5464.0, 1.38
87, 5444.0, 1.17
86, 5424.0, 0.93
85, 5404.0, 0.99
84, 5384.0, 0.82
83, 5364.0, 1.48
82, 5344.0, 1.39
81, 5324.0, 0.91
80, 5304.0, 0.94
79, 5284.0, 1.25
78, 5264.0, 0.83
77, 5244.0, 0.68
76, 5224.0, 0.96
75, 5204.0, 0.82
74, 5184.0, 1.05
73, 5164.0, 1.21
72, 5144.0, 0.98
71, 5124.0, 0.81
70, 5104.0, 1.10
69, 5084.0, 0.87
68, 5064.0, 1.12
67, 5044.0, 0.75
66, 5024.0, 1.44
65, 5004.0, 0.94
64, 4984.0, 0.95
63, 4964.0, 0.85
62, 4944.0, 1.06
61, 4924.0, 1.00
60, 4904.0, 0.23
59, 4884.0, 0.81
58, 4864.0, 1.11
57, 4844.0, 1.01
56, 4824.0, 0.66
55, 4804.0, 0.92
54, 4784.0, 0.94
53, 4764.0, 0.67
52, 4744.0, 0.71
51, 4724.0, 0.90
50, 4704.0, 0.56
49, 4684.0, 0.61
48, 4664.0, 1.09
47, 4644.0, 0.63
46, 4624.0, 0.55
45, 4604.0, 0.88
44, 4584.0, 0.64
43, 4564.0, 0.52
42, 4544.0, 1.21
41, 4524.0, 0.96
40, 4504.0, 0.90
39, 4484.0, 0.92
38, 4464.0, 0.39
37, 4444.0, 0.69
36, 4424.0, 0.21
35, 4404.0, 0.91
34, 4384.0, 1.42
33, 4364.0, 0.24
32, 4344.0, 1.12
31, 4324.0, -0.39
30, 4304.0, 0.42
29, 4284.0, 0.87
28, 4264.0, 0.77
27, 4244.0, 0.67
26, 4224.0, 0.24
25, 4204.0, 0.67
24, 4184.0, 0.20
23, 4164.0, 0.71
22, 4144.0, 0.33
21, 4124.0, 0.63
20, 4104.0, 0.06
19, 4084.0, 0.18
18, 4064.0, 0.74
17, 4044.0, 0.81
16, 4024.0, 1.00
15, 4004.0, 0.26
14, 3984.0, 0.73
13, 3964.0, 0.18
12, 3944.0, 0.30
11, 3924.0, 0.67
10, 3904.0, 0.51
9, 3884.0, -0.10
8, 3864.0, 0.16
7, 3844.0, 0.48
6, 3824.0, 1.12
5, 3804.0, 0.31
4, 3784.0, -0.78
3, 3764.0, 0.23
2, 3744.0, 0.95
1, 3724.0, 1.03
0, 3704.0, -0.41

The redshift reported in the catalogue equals 0.369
